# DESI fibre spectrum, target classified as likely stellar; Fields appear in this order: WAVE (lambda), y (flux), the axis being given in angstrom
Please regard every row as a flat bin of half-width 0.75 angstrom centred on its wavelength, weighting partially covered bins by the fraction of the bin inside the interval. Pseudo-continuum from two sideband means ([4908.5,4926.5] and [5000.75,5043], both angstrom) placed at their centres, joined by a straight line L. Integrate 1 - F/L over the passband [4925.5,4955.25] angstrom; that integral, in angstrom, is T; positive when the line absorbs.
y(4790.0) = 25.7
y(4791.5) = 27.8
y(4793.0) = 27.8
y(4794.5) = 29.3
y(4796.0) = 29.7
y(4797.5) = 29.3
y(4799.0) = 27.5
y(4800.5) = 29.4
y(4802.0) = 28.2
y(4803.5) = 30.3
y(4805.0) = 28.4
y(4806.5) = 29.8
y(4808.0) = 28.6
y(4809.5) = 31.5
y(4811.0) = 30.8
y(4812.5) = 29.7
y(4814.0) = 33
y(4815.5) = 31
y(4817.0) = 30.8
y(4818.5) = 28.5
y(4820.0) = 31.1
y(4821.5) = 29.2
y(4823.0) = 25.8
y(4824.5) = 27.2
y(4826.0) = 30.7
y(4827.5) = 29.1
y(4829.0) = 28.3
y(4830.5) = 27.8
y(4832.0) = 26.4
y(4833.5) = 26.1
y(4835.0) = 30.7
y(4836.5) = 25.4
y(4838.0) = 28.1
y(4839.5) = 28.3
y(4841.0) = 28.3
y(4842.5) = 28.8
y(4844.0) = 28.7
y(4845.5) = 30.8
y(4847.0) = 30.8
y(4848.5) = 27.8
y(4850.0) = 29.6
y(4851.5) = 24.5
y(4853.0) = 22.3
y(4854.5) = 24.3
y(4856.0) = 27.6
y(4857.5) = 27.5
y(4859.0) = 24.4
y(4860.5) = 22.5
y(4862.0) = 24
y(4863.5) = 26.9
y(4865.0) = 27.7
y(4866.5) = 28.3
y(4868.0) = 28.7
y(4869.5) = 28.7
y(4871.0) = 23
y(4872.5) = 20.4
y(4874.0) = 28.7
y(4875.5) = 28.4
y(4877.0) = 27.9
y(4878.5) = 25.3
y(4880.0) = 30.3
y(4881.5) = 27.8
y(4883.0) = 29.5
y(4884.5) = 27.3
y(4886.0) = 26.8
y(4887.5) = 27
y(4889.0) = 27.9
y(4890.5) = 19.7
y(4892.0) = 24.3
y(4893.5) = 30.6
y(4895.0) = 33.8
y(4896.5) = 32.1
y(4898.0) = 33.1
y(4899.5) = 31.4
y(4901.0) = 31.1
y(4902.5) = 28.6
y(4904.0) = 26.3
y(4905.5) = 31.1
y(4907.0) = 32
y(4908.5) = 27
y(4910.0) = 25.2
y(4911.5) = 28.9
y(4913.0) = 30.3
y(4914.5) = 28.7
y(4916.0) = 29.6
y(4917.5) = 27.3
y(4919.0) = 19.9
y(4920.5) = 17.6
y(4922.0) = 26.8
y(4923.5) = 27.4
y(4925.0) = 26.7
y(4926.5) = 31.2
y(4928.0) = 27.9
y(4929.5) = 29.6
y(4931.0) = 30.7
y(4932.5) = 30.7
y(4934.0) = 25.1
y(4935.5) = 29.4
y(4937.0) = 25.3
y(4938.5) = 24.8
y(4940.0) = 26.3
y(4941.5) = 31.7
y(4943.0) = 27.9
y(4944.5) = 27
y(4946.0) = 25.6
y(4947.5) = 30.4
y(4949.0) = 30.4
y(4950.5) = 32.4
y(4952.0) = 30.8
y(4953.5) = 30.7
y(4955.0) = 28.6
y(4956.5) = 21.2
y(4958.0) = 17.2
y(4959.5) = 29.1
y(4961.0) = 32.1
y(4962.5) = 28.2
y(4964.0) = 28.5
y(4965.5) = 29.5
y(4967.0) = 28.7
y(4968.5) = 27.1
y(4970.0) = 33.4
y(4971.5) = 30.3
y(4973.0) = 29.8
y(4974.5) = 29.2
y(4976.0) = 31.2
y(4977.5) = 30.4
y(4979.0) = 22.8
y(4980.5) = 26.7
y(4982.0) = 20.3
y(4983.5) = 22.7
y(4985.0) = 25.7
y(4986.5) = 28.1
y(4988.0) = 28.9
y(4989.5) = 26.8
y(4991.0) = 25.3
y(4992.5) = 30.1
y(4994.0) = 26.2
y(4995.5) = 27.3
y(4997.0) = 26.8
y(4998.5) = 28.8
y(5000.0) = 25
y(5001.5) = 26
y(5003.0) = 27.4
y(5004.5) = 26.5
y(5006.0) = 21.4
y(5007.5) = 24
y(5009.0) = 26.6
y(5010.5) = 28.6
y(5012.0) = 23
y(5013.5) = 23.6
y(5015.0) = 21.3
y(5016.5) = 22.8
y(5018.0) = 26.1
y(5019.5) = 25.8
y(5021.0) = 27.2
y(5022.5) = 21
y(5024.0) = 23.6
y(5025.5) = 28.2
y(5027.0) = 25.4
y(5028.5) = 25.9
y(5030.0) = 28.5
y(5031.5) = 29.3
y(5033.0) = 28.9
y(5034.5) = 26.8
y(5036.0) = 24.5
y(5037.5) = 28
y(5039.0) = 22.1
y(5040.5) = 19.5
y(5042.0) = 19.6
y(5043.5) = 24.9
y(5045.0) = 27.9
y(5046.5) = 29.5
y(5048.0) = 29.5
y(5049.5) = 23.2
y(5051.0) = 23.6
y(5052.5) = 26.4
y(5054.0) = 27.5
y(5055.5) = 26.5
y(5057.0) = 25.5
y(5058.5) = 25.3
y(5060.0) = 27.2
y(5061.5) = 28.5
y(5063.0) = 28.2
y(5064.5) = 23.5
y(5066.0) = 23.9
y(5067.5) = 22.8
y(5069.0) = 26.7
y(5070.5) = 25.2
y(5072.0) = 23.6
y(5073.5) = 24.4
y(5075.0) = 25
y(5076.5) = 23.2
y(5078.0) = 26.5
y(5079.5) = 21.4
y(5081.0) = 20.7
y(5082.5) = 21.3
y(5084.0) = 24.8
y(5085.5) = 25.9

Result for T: -3.0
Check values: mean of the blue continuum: 26.5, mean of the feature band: 28.8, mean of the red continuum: 25.1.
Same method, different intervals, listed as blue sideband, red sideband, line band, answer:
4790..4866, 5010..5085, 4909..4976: -3.5 angstrom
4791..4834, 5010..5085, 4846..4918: 0.6 angstrom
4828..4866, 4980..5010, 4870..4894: 0.3 angstrom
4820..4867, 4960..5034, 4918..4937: 0.1 angstrom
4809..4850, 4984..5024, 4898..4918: -1.2 angstrom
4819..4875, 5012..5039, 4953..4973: -1.5 angstrom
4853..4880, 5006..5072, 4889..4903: -1.8 angstrom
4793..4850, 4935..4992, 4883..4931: 0.4 angstrom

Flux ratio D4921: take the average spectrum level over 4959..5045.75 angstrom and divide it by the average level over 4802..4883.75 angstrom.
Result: 0.95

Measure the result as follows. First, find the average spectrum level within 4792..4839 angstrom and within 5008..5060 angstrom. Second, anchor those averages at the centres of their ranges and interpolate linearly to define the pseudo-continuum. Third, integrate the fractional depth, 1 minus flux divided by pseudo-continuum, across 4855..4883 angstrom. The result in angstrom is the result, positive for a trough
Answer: 1.5 angstrom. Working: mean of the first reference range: 29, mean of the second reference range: 25.5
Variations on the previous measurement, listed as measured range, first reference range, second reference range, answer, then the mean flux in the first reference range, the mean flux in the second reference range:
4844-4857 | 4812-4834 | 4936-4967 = 0.7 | 29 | 27.9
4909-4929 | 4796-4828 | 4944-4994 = 1.1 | 29.5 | 27.8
